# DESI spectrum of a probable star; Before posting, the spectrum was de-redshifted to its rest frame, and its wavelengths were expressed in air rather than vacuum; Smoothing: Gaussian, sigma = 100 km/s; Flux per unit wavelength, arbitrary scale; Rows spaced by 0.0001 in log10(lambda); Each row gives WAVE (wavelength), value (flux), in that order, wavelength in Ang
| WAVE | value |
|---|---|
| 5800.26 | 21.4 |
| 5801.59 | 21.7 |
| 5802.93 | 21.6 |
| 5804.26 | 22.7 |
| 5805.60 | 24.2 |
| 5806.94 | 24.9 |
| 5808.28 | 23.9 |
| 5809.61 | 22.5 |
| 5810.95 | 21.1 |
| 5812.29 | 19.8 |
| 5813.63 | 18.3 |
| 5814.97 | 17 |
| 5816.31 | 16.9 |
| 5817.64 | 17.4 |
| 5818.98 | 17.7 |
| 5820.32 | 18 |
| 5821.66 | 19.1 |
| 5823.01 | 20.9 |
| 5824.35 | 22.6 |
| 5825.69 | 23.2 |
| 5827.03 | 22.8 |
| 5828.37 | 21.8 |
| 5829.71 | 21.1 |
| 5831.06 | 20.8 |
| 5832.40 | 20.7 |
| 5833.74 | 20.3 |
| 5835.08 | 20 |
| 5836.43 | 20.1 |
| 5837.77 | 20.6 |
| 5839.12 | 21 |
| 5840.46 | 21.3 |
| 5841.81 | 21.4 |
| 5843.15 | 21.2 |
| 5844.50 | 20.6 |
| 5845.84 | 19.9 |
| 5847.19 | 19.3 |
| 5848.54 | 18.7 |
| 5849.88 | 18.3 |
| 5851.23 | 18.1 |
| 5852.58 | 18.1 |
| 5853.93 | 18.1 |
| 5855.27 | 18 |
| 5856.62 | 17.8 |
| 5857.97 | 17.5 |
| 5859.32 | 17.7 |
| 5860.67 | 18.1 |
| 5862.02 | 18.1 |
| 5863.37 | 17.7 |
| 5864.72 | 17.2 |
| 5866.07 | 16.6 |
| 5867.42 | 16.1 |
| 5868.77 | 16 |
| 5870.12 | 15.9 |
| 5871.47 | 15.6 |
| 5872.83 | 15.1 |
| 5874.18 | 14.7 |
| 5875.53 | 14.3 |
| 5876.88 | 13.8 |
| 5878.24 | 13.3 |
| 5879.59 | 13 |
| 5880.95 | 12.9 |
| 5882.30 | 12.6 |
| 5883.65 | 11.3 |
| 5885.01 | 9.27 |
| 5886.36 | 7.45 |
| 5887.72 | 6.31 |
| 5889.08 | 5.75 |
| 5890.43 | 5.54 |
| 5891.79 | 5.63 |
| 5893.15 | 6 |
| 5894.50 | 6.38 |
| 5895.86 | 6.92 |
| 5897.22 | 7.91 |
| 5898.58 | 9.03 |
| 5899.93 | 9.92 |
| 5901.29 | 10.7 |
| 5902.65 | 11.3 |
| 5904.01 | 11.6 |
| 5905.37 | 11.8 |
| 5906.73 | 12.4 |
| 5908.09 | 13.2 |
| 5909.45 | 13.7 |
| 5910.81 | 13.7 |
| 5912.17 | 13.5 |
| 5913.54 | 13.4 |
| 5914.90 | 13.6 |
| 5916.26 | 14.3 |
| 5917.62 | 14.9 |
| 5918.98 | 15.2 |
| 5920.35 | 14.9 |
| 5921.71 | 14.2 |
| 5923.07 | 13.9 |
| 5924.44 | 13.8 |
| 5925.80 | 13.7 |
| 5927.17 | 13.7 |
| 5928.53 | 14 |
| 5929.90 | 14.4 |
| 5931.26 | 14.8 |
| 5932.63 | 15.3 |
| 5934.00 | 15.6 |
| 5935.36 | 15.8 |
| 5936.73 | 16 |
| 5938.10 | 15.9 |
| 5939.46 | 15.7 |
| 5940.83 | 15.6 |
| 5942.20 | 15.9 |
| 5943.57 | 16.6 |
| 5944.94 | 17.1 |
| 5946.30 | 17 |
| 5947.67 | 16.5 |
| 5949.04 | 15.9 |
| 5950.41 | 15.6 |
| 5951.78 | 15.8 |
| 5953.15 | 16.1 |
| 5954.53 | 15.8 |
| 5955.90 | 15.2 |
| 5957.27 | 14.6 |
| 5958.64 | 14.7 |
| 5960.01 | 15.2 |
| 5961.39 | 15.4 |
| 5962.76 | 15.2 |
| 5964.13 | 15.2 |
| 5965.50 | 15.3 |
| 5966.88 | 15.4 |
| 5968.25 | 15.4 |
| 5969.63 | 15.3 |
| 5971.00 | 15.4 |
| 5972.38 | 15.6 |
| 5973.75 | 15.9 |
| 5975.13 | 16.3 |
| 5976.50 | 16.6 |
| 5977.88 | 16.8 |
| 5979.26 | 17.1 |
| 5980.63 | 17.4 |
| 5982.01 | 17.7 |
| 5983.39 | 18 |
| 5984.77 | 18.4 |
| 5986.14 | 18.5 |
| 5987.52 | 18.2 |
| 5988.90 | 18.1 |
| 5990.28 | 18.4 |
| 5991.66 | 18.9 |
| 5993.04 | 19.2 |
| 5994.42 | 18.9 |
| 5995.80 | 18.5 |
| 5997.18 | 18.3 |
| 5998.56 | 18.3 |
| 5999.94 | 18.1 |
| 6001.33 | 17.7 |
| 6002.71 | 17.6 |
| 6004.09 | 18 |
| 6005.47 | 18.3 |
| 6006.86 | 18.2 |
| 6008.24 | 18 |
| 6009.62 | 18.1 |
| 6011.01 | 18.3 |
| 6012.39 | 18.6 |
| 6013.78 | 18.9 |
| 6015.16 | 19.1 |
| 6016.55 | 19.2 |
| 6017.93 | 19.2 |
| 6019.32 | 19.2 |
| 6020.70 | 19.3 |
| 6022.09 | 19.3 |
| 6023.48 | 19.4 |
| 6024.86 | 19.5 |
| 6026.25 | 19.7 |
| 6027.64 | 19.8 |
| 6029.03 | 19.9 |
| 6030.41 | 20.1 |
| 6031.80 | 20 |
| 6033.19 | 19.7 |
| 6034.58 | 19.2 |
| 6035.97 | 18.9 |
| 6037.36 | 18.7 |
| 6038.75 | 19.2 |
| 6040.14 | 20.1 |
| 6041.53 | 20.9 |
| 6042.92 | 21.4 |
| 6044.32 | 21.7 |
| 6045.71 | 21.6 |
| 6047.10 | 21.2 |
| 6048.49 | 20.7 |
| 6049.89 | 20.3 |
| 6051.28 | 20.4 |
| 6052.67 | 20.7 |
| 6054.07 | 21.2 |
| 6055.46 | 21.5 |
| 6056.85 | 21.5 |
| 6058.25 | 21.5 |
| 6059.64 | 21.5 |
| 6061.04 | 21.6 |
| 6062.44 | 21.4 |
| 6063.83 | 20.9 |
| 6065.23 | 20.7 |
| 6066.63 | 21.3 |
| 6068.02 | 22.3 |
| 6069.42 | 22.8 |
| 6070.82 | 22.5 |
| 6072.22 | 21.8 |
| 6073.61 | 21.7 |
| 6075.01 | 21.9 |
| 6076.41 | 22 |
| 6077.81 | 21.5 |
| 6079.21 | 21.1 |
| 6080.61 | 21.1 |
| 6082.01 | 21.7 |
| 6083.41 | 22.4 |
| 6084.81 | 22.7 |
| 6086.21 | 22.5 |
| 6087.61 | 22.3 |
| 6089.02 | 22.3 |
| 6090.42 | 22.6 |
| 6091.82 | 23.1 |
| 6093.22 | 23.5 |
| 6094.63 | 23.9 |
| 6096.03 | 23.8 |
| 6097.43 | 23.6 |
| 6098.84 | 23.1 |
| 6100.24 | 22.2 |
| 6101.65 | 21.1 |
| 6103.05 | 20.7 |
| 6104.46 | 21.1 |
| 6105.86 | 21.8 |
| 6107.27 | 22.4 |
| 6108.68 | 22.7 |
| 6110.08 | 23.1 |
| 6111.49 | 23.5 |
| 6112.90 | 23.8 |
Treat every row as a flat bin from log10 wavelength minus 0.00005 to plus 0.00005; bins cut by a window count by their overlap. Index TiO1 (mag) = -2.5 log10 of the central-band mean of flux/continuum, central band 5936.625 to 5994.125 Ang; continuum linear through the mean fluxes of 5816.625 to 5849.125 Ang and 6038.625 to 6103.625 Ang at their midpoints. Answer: 0.28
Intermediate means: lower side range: 20.4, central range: 16.4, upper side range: 21.8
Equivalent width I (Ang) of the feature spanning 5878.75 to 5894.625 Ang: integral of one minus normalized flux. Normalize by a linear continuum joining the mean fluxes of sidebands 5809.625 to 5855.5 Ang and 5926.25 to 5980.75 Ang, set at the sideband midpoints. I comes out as 8.3 Ang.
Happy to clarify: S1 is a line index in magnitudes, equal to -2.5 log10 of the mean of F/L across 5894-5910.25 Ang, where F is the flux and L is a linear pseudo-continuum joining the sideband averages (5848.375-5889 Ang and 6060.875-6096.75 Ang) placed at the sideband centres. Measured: 0.475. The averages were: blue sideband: 15.1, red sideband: 22.1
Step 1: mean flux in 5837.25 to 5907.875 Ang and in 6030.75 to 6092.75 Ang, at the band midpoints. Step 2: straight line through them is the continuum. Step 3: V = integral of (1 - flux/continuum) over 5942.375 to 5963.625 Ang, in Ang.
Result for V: 1.8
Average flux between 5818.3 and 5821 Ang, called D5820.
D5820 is 17.9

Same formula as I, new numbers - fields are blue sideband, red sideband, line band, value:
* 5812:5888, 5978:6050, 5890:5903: 7.3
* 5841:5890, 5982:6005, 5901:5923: 4.4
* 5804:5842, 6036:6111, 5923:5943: 5.8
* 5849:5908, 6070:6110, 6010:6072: -0.6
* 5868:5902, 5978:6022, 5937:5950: -1.5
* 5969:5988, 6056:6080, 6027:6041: 0.2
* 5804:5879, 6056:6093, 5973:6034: 7.4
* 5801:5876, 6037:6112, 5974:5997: 3.3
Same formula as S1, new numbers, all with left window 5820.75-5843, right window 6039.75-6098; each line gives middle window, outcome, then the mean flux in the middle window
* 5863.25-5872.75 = 0.29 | 16.3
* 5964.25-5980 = 0.33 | 15.9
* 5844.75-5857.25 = 0.14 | 18.6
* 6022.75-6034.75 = 0.10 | 19.7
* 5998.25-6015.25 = 0.19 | 18.2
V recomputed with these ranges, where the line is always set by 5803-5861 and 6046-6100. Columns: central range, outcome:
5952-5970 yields 4.9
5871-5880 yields 2.7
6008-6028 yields 2.3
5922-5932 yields 3.2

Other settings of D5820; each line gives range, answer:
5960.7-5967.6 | 15.3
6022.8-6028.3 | 19.6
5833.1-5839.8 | 20.4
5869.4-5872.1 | 15.8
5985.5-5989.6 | 18.2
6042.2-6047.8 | 21.5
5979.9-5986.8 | 18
